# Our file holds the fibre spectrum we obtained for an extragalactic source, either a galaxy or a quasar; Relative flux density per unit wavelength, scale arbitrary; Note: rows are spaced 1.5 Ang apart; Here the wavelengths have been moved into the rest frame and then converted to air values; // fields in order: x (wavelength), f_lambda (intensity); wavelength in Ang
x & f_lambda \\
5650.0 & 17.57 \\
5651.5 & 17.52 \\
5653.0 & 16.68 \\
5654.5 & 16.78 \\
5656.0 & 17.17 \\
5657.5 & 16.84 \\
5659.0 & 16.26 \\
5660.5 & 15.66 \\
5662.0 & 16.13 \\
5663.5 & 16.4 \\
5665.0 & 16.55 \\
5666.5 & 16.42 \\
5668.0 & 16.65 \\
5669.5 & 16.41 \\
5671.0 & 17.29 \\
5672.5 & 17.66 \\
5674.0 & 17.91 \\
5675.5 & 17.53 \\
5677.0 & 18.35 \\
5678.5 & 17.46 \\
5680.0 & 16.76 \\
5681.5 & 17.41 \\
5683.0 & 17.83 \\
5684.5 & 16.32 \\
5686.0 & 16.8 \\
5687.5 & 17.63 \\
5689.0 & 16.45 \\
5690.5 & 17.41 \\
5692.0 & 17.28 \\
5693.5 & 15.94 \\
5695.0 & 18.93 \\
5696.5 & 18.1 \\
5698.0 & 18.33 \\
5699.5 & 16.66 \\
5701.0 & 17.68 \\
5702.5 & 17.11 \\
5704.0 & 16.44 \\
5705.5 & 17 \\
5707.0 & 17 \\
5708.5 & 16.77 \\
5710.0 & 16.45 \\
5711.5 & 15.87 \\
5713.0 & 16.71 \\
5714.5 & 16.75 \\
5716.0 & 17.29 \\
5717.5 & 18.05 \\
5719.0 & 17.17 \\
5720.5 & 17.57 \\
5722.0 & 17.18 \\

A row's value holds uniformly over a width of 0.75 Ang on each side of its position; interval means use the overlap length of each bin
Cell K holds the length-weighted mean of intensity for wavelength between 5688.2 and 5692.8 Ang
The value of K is 17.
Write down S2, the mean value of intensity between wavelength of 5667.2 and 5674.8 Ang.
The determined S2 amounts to 17.2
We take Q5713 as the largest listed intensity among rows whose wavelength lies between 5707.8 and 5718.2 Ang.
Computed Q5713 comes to 18.05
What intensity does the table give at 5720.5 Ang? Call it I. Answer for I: 17.57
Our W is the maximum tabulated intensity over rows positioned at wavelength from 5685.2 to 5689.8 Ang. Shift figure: 17.63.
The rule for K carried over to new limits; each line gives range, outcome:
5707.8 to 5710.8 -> 16.6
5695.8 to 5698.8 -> 18.2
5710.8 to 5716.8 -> 16.7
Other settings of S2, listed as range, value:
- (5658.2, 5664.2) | 16.1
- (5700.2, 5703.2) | 17.4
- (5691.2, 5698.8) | 17.7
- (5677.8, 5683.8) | 17.4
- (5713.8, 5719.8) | 17.3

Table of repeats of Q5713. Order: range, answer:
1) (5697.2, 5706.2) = 18.33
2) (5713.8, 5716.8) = 17.29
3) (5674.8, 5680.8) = 18.35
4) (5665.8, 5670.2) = 16.65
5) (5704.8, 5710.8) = 17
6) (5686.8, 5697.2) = 18.93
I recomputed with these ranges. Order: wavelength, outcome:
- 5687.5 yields 17.63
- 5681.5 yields 17.41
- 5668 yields 16.65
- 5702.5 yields 17.11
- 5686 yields 16.8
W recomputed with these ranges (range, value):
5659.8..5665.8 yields 16.55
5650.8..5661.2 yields 17.52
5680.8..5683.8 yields 17.83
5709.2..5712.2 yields 16.45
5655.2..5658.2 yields 17.17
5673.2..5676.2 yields 17.91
